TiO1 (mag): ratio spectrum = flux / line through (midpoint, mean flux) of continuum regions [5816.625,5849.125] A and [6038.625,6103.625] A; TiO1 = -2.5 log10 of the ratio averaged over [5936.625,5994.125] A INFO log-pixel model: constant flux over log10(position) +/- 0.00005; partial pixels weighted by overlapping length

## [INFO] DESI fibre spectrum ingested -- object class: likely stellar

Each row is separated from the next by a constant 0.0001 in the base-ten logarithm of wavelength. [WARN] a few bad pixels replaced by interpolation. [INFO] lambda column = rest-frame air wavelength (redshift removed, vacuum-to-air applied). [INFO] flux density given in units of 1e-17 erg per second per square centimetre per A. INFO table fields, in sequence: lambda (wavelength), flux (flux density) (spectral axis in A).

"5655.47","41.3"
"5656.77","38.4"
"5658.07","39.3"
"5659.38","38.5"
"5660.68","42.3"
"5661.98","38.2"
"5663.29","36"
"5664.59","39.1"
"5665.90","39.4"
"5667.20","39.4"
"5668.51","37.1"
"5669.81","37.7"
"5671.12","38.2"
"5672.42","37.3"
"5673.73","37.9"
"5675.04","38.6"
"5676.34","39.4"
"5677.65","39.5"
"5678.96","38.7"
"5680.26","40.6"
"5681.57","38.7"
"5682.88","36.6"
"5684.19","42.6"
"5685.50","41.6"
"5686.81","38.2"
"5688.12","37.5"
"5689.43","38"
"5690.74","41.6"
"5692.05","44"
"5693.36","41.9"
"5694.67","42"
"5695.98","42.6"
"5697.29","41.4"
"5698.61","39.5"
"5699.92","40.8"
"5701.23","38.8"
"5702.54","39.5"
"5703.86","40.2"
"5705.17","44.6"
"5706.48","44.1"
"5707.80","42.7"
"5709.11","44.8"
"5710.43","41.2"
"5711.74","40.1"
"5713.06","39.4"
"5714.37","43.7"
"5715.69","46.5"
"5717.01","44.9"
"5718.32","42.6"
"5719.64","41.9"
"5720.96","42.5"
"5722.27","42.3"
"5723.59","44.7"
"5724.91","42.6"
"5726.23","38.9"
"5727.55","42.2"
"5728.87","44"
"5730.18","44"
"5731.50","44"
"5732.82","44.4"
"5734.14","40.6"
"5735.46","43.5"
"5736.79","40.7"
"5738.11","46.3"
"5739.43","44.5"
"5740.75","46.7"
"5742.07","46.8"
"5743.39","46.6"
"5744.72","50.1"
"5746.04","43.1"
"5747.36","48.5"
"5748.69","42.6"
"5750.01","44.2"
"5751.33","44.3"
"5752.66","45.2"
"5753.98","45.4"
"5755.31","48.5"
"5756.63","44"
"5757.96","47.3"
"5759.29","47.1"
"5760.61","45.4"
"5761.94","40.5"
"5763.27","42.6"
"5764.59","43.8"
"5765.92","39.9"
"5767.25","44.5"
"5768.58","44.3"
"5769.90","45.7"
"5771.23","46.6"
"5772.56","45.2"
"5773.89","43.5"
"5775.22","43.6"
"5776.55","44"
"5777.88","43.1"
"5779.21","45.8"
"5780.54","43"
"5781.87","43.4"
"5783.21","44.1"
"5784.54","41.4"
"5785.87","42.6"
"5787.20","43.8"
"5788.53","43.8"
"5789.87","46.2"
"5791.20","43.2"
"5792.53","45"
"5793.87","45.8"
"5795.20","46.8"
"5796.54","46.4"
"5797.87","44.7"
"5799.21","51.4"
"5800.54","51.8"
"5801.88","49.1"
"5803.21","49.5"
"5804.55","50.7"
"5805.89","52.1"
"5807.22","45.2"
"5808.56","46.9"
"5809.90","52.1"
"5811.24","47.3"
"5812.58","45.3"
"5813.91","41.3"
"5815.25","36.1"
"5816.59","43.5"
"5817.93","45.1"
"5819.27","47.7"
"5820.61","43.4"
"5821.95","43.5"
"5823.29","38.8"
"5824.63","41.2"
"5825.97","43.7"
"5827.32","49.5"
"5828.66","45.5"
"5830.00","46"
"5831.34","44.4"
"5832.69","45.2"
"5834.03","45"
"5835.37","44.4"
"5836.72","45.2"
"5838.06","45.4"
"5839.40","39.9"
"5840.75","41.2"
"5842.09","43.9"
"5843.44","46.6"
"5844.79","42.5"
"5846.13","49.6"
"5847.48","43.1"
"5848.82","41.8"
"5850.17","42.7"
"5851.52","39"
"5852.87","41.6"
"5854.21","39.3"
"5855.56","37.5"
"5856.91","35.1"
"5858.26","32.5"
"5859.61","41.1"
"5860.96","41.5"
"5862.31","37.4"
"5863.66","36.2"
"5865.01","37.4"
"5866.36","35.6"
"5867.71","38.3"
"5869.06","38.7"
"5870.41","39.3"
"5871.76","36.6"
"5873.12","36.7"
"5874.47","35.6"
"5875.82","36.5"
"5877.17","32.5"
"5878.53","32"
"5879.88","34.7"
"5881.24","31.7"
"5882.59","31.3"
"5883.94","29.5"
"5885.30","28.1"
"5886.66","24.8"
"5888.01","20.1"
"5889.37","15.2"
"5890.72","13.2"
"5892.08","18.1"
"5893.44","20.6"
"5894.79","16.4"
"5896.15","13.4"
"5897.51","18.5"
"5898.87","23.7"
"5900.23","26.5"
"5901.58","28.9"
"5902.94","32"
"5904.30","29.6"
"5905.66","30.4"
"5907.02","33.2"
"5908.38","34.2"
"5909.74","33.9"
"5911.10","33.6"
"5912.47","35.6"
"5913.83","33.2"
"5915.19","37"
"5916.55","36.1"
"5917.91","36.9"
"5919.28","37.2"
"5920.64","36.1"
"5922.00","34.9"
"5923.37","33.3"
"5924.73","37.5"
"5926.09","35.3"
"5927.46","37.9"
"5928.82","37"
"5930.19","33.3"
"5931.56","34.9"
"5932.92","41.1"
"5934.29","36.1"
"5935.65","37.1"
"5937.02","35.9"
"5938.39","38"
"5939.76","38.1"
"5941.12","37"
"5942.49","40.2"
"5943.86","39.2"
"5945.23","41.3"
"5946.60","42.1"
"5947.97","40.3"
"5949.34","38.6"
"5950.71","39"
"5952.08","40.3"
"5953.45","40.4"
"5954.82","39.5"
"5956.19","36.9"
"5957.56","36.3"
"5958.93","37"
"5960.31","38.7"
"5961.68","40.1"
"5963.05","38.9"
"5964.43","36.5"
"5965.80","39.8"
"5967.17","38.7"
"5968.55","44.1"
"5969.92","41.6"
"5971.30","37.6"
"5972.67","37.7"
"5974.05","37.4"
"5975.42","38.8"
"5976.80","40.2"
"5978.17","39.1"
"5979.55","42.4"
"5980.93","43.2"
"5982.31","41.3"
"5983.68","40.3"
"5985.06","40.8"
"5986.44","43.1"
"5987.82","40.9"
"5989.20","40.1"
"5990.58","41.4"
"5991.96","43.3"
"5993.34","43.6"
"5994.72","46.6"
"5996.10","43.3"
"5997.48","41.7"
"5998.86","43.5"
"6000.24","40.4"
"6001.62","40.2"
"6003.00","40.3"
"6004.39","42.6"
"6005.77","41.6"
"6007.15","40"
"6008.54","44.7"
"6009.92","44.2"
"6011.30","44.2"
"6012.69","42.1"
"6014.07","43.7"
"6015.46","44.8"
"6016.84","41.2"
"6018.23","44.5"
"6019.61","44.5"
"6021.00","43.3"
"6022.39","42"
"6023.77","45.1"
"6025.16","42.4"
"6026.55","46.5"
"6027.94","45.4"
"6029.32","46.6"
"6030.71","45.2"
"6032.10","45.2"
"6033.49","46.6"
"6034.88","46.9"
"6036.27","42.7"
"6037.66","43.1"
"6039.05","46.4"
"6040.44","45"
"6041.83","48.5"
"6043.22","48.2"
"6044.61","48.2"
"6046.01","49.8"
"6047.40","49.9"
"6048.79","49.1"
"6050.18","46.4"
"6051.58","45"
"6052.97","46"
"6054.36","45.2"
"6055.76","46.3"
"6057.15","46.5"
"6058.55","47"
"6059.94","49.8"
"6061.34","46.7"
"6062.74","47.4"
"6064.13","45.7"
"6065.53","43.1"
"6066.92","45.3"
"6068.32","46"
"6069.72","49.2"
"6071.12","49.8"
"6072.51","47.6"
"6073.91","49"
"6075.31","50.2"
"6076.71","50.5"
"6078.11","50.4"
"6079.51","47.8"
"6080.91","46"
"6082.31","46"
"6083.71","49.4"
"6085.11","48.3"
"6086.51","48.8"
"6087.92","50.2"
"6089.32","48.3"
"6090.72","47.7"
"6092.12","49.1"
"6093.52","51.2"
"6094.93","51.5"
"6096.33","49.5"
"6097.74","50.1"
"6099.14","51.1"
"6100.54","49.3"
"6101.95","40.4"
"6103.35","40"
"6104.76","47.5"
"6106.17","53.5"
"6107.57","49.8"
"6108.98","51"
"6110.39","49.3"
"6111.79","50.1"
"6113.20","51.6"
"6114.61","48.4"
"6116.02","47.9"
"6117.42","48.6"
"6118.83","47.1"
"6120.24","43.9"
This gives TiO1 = 0.16 mag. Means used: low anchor 44.3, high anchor 47.8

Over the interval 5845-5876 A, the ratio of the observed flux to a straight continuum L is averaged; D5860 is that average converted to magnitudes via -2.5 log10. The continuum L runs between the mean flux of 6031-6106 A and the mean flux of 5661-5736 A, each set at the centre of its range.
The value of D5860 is 0.13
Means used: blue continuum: 40.9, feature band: 38.9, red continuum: 47.5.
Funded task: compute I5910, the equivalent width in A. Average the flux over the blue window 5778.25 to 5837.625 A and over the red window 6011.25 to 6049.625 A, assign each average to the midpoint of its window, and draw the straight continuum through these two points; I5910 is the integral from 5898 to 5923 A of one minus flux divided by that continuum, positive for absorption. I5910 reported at 6.91 A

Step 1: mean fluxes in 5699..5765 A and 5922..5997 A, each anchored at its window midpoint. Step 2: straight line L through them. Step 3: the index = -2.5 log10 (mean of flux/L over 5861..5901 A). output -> 0.37 mag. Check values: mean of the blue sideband 43.7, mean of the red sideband 39.3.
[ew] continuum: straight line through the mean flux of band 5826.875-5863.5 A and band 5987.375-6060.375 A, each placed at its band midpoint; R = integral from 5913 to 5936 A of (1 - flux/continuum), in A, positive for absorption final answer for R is 3.8 A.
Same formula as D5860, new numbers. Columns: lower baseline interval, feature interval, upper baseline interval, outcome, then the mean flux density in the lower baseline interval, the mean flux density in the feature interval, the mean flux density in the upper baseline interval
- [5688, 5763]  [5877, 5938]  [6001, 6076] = 0.41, 43.3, 30.5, 45.5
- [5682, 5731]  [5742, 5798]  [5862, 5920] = -0.18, 41.7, 44.7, 30.4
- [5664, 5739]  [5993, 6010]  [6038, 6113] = 0.10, 41.2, 42.4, 48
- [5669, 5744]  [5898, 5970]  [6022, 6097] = 0.24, 41.7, 36.4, 47.2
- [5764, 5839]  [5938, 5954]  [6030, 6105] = 0.17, 45.1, 39.6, 47.4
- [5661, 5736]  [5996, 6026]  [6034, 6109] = 0.09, 40.9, 42.8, 47.7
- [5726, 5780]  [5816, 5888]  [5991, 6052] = 0.13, 44.5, 39.6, 44.5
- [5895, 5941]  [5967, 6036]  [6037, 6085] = -0.03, 33.2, 42.5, 47.4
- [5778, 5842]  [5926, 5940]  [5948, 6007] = 0.14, 45.2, 36.8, 40.4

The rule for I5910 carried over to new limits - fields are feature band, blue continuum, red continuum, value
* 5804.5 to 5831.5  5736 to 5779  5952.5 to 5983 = -1.1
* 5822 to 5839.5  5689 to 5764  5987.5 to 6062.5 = -0.2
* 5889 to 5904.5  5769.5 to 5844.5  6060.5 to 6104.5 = 8.4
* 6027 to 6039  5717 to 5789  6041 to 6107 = 0.5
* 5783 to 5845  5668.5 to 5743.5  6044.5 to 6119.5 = -2.5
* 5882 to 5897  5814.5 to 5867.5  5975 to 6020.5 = 7.6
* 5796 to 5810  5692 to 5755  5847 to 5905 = -4.4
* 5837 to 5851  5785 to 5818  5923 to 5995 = 0.2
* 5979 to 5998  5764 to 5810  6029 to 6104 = 1.9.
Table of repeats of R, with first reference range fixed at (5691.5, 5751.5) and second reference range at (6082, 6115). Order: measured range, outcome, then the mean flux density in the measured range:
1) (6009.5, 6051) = 2.12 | 45.4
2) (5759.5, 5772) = 0.00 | 43.9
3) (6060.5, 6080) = 0.27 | 47.8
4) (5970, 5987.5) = 2.54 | 40.2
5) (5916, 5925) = 2.00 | 35.9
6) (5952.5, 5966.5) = 2.49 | 38.5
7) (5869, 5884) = 3.58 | 34.6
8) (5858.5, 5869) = 1.69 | 38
